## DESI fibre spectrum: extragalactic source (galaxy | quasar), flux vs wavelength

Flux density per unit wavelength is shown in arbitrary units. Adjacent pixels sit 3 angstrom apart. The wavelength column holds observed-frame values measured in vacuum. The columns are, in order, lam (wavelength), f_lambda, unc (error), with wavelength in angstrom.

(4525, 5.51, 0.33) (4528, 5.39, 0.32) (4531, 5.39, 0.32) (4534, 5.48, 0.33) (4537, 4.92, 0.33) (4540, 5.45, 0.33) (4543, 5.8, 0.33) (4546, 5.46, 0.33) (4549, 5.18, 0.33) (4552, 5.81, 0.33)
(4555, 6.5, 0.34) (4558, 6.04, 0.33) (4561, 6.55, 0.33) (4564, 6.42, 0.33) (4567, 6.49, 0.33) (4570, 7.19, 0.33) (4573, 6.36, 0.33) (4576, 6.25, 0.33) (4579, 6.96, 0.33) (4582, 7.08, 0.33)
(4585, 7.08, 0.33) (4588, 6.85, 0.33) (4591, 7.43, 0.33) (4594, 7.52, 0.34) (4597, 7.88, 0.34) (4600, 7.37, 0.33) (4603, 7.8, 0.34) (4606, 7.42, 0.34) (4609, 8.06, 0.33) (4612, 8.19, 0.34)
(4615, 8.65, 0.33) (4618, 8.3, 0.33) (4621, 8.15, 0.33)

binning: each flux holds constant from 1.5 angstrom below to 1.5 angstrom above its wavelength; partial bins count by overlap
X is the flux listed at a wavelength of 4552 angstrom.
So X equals 5.81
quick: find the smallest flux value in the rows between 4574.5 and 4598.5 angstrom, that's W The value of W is 6.25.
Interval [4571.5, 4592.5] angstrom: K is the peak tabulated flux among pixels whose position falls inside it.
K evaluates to 7.43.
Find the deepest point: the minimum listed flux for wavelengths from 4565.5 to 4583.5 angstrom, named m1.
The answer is 6.25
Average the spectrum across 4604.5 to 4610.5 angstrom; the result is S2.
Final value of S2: 7.74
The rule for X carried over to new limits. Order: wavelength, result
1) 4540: 5.45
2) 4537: 4.92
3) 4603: 7.8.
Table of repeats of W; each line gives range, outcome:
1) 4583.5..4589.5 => 6.85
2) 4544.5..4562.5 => 5.18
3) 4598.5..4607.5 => 7.37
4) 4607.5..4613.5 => 8.06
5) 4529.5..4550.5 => 4.92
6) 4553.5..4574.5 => 6.04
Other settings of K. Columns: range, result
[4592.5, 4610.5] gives 8.06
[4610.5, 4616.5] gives 8.65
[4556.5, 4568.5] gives 6.55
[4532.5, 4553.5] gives 5.81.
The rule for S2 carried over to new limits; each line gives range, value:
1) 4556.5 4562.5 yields 6.29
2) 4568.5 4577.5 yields 6.6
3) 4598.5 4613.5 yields 7.77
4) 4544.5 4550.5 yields 5.32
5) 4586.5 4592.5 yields 7.14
